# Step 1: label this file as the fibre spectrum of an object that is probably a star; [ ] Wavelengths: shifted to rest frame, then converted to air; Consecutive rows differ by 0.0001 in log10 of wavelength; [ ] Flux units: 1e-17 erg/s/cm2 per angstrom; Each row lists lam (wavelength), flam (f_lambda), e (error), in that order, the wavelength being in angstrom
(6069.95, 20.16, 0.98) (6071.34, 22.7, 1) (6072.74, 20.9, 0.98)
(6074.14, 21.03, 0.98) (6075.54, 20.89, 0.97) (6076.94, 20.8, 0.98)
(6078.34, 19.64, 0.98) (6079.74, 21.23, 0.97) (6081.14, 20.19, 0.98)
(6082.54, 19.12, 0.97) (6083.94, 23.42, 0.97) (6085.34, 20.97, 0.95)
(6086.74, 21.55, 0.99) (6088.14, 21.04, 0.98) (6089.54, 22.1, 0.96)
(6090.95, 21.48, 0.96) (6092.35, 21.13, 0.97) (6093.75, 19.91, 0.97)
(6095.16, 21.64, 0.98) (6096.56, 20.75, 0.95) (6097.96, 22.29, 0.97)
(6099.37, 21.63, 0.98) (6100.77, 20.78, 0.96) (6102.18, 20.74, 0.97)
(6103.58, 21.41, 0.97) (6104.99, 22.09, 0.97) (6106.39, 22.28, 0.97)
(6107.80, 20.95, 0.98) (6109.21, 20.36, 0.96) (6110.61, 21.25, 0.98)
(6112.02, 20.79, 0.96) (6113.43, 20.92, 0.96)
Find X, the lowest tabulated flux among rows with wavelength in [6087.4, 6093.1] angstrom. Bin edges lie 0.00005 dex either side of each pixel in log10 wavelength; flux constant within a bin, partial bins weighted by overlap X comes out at 21.04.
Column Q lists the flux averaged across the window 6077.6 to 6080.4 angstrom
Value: 20.4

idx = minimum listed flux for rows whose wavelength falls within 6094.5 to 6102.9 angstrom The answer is 20.74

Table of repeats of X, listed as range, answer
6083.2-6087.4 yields 20.97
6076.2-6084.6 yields 19.12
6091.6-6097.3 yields 19.91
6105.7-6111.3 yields 20.36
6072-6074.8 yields 20.9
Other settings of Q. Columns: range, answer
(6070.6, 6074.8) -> 21.6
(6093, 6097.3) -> 20.8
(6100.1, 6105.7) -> 21.3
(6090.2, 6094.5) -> 20.8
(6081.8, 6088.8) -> 21.2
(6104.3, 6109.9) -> 21.4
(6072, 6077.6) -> 20.9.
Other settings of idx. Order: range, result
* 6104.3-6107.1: 22.09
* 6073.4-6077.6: 20.8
